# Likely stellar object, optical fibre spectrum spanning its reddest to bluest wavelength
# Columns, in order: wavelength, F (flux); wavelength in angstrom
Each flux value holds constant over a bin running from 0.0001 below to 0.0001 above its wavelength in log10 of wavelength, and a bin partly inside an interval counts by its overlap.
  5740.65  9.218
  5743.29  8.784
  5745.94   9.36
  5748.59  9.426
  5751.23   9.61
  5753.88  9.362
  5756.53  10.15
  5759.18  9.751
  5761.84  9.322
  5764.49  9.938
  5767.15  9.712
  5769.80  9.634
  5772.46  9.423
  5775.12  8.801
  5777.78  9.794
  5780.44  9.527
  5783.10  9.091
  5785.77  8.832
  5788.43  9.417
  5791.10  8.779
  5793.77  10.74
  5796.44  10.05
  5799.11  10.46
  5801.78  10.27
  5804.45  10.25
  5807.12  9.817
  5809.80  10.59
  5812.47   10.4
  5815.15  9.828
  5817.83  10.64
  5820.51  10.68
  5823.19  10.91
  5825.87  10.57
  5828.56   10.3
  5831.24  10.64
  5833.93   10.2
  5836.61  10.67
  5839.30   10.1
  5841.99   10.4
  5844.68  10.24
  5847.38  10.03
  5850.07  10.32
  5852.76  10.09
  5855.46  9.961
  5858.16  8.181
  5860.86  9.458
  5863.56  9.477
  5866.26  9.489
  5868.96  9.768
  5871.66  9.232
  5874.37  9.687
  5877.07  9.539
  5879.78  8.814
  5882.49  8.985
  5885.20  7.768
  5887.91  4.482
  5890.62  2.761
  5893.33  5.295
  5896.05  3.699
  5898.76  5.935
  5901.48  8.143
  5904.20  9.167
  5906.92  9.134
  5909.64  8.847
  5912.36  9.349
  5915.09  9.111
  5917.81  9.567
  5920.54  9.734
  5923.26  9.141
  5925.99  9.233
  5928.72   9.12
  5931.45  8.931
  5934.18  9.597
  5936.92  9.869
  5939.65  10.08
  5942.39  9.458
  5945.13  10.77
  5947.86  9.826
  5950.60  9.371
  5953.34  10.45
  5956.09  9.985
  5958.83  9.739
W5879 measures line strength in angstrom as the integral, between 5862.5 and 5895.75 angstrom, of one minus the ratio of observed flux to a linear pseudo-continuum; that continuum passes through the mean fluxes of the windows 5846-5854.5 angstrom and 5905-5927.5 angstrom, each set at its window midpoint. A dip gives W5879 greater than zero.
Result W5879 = 6.8 angstrom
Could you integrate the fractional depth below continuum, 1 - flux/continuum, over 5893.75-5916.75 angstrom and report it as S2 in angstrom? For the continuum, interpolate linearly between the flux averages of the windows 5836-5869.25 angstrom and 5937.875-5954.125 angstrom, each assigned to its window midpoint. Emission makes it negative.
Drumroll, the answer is 4.8 angstrom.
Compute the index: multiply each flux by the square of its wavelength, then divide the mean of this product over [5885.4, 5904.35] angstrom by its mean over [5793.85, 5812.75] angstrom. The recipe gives 0.56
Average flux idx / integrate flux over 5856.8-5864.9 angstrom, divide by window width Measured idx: 9.03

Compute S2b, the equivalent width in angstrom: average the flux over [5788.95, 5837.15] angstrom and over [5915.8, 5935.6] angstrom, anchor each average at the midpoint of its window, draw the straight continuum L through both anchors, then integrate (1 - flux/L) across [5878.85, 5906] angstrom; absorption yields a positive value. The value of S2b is 8.76 angstrom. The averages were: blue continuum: 10.3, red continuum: 9.33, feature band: 6.51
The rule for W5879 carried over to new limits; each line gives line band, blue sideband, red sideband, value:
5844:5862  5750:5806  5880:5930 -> -2.5 angstrom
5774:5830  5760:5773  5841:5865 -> -1.8 angstrom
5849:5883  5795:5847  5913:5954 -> 2.0 angstrom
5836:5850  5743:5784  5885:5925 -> -3.2 angstrom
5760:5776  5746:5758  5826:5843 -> 0.4 angstrom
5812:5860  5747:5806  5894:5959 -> -4.1 angstrom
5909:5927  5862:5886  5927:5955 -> 0.5 angstrom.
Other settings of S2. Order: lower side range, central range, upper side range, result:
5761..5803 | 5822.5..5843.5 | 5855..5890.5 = -3.3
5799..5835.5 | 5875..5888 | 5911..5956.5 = 2.1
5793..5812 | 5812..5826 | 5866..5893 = -1.0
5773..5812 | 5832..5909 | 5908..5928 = 6.9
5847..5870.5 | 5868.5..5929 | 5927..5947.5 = 10.0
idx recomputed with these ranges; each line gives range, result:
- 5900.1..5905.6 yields 8.64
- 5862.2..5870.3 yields 9.58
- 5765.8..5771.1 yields 9.68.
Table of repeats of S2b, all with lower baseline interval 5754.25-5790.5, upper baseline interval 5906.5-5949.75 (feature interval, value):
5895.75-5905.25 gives 2.5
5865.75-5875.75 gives -0.1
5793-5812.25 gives -1.7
